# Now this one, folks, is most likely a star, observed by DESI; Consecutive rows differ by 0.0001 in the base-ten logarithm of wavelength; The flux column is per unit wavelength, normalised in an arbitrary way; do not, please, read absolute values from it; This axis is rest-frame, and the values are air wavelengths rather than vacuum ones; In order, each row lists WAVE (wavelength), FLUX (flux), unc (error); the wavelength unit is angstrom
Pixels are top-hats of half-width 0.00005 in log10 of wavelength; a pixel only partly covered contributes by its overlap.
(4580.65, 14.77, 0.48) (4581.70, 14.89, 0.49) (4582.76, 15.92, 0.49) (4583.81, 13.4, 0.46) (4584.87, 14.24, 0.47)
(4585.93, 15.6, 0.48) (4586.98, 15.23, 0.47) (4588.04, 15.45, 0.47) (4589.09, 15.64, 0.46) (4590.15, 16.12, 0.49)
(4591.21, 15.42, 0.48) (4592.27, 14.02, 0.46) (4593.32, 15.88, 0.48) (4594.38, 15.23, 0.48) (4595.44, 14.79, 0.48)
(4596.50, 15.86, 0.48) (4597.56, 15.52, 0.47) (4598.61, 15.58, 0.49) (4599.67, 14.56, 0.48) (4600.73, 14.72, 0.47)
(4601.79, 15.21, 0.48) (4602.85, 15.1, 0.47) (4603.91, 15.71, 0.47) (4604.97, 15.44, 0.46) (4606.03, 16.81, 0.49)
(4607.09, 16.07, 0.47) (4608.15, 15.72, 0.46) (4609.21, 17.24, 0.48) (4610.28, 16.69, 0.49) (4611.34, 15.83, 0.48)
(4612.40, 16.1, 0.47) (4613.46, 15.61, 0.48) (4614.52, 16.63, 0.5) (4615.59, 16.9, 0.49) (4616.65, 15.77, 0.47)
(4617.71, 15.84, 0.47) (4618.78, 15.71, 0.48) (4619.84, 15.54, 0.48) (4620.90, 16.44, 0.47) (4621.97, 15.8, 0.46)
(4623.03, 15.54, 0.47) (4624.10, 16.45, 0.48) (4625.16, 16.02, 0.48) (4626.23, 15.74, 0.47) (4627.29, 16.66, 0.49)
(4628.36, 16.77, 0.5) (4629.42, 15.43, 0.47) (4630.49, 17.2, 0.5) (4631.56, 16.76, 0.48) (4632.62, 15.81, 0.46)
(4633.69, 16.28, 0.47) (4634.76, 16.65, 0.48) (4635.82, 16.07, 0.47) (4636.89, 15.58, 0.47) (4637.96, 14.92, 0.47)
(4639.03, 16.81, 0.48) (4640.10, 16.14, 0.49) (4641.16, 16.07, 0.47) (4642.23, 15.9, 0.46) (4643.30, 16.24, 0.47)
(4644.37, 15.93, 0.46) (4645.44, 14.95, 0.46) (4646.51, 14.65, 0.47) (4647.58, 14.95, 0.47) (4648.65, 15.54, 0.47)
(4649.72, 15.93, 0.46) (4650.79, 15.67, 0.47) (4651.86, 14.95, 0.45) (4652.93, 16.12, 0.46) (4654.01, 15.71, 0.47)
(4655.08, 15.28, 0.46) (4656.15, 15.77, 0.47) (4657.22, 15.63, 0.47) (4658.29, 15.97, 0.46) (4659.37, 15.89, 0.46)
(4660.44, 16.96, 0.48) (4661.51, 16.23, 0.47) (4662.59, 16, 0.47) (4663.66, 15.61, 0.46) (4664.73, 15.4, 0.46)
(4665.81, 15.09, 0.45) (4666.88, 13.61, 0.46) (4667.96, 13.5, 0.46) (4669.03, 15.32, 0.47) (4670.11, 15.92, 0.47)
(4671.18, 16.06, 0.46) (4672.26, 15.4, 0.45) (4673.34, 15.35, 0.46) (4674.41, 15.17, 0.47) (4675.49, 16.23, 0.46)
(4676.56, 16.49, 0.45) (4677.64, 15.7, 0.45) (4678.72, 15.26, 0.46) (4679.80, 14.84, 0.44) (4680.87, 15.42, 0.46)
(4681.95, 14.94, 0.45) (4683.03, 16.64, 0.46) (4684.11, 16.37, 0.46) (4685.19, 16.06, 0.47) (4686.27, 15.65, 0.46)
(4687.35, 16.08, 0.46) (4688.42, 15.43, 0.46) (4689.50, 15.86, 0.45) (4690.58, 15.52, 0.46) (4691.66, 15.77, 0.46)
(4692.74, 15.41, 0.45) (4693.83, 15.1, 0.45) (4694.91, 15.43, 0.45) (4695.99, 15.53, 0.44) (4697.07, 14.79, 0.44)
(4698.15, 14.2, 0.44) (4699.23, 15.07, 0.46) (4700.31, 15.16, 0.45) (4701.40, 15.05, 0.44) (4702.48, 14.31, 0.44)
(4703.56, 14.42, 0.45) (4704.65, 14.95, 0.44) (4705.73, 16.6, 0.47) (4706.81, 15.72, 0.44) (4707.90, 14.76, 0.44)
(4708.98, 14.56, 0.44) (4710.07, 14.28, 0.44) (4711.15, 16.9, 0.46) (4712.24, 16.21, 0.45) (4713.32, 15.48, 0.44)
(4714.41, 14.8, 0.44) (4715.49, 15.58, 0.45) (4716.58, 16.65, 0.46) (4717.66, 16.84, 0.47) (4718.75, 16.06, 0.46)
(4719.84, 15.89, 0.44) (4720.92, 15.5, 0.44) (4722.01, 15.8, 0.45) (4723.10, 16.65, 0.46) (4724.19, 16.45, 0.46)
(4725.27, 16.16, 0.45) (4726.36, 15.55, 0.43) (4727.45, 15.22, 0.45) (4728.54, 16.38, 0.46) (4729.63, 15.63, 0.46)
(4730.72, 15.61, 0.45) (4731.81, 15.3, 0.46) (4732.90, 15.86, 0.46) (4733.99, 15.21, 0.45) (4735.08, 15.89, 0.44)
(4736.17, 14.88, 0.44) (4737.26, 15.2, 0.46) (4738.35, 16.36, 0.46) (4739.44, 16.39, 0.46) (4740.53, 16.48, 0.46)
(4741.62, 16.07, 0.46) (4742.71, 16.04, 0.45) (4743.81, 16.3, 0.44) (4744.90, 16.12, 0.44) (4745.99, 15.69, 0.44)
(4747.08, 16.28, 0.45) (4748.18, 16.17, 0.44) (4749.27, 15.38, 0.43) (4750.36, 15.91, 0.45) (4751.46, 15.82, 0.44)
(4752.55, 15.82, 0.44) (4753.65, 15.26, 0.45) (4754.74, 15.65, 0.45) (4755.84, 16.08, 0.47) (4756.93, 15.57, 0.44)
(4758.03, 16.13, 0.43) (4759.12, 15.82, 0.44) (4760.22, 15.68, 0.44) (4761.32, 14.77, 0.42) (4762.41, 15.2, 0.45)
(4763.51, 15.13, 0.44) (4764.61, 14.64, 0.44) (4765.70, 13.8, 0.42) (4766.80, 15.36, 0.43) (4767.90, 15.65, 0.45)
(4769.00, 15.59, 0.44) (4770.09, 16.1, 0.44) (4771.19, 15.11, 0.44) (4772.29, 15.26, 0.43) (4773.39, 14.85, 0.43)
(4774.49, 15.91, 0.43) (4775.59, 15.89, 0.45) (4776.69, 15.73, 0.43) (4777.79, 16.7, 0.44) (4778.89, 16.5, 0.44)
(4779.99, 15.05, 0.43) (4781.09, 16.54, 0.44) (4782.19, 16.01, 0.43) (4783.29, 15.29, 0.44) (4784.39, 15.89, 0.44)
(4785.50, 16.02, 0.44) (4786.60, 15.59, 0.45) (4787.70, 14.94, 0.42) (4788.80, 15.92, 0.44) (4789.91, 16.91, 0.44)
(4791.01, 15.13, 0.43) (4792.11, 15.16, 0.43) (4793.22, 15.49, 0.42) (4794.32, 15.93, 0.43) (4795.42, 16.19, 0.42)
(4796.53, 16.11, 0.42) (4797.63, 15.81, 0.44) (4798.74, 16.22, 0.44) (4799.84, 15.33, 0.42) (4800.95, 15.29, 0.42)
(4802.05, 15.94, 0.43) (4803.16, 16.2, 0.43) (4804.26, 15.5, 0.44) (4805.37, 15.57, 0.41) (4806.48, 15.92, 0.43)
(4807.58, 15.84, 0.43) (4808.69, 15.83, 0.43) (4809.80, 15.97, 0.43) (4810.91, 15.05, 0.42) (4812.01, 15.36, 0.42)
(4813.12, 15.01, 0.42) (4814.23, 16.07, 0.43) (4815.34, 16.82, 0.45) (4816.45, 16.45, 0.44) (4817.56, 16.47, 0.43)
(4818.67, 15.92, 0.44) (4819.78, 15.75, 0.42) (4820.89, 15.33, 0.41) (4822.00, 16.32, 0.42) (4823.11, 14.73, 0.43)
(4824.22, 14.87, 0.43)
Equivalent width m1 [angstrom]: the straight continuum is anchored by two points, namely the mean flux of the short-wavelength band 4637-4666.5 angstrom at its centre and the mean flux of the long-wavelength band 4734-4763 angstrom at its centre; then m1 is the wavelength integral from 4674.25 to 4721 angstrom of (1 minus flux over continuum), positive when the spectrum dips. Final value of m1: 0.68 angstrom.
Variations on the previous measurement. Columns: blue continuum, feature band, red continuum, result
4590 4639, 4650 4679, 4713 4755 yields 0.5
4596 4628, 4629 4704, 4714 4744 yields 1.4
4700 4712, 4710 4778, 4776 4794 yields -1.1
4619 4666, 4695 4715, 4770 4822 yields 0.9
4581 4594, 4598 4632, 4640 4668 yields -1.5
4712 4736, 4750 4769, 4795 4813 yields 0.4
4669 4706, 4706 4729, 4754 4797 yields -0.4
